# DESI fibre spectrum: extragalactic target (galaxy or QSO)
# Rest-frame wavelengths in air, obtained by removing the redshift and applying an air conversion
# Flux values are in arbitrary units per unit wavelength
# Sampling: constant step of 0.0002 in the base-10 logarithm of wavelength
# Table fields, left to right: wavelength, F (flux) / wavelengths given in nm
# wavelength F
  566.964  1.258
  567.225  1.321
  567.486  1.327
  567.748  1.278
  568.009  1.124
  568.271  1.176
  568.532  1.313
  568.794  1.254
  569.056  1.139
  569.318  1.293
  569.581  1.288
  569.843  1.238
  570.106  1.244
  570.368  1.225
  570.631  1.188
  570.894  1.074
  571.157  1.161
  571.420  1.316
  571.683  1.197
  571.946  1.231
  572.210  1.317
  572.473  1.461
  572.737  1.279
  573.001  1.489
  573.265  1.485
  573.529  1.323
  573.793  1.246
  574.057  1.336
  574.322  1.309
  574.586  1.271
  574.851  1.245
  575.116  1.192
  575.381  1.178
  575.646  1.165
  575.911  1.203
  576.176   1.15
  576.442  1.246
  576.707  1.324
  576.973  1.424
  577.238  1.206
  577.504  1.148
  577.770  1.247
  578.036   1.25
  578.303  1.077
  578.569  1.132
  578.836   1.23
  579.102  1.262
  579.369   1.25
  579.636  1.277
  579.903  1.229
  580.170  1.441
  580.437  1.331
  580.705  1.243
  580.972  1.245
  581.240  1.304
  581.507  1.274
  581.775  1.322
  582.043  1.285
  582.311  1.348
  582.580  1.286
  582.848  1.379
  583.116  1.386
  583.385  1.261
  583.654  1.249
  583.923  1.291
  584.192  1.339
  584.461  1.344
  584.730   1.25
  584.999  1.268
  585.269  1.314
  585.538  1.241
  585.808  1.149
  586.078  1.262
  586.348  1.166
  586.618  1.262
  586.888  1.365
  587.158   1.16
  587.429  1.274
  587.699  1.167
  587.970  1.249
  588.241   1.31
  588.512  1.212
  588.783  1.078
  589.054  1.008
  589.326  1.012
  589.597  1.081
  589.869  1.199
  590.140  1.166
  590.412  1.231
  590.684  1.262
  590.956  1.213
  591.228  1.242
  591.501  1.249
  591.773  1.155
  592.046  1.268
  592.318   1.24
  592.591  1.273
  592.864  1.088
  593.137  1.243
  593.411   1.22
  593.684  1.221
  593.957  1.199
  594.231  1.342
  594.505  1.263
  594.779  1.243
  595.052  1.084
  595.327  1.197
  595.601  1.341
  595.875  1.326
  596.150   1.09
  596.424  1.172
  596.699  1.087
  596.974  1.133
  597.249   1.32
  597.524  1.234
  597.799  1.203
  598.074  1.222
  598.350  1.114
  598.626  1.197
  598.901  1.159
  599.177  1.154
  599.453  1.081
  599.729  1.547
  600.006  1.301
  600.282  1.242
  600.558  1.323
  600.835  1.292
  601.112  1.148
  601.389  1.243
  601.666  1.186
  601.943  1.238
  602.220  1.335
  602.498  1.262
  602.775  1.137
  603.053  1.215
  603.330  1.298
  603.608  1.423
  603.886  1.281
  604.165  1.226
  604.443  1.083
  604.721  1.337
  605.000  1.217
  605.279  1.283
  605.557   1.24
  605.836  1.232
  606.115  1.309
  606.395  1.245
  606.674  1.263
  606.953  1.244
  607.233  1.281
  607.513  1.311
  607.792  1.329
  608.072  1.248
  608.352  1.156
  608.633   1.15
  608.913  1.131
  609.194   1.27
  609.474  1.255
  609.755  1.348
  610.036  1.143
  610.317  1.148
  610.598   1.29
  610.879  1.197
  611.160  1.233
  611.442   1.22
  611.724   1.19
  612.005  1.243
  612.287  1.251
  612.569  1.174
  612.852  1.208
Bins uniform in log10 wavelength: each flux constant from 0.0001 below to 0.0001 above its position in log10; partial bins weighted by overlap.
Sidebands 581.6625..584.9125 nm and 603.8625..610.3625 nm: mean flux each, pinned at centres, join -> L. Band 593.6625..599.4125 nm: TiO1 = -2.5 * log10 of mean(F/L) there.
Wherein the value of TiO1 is 0.060 mag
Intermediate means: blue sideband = 1.31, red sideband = 1.24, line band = 1.2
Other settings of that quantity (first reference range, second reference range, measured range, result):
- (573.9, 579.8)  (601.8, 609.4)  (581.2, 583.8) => -0.06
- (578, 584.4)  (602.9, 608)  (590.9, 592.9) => 0.04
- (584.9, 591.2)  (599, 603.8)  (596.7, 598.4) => 0.04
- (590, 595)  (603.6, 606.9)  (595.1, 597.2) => 0.04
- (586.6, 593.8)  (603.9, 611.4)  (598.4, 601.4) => -0.02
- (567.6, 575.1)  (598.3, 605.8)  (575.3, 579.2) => 0.04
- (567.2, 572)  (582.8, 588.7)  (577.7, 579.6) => 0.04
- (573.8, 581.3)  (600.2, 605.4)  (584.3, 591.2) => 0.03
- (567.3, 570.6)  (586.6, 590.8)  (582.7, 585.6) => -0.09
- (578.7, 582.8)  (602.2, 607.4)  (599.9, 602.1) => 0.01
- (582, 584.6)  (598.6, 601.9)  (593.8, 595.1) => 0.03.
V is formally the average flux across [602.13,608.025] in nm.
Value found 1.26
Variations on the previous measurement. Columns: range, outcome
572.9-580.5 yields 1.26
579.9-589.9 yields 1.25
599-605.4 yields 1.25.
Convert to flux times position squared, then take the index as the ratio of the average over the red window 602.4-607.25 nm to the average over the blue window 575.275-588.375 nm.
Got 1.07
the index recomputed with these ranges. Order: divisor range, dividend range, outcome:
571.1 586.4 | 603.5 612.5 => 1.08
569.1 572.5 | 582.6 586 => 1.09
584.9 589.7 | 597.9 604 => 1.09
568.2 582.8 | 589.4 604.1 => 1.04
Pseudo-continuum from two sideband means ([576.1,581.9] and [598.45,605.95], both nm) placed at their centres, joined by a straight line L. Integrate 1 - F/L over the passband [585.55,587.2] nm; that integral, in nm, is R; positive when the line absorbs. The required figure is 0.03 nm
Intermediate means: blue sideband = 1.26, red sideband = 1.25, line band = 1.23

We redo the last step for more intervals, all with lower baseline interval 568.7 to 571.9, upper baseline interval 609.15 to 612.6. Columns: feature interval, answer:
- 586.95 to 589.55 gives 0.120 nm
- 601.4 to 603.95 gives -0.075 nm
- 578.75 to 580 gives -0.031 nm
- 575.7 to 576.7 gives 0.006 nm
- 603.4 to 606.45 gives -0.089 nm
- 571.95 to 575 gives -0.294 nm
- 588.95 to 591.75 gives 0.127 nm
